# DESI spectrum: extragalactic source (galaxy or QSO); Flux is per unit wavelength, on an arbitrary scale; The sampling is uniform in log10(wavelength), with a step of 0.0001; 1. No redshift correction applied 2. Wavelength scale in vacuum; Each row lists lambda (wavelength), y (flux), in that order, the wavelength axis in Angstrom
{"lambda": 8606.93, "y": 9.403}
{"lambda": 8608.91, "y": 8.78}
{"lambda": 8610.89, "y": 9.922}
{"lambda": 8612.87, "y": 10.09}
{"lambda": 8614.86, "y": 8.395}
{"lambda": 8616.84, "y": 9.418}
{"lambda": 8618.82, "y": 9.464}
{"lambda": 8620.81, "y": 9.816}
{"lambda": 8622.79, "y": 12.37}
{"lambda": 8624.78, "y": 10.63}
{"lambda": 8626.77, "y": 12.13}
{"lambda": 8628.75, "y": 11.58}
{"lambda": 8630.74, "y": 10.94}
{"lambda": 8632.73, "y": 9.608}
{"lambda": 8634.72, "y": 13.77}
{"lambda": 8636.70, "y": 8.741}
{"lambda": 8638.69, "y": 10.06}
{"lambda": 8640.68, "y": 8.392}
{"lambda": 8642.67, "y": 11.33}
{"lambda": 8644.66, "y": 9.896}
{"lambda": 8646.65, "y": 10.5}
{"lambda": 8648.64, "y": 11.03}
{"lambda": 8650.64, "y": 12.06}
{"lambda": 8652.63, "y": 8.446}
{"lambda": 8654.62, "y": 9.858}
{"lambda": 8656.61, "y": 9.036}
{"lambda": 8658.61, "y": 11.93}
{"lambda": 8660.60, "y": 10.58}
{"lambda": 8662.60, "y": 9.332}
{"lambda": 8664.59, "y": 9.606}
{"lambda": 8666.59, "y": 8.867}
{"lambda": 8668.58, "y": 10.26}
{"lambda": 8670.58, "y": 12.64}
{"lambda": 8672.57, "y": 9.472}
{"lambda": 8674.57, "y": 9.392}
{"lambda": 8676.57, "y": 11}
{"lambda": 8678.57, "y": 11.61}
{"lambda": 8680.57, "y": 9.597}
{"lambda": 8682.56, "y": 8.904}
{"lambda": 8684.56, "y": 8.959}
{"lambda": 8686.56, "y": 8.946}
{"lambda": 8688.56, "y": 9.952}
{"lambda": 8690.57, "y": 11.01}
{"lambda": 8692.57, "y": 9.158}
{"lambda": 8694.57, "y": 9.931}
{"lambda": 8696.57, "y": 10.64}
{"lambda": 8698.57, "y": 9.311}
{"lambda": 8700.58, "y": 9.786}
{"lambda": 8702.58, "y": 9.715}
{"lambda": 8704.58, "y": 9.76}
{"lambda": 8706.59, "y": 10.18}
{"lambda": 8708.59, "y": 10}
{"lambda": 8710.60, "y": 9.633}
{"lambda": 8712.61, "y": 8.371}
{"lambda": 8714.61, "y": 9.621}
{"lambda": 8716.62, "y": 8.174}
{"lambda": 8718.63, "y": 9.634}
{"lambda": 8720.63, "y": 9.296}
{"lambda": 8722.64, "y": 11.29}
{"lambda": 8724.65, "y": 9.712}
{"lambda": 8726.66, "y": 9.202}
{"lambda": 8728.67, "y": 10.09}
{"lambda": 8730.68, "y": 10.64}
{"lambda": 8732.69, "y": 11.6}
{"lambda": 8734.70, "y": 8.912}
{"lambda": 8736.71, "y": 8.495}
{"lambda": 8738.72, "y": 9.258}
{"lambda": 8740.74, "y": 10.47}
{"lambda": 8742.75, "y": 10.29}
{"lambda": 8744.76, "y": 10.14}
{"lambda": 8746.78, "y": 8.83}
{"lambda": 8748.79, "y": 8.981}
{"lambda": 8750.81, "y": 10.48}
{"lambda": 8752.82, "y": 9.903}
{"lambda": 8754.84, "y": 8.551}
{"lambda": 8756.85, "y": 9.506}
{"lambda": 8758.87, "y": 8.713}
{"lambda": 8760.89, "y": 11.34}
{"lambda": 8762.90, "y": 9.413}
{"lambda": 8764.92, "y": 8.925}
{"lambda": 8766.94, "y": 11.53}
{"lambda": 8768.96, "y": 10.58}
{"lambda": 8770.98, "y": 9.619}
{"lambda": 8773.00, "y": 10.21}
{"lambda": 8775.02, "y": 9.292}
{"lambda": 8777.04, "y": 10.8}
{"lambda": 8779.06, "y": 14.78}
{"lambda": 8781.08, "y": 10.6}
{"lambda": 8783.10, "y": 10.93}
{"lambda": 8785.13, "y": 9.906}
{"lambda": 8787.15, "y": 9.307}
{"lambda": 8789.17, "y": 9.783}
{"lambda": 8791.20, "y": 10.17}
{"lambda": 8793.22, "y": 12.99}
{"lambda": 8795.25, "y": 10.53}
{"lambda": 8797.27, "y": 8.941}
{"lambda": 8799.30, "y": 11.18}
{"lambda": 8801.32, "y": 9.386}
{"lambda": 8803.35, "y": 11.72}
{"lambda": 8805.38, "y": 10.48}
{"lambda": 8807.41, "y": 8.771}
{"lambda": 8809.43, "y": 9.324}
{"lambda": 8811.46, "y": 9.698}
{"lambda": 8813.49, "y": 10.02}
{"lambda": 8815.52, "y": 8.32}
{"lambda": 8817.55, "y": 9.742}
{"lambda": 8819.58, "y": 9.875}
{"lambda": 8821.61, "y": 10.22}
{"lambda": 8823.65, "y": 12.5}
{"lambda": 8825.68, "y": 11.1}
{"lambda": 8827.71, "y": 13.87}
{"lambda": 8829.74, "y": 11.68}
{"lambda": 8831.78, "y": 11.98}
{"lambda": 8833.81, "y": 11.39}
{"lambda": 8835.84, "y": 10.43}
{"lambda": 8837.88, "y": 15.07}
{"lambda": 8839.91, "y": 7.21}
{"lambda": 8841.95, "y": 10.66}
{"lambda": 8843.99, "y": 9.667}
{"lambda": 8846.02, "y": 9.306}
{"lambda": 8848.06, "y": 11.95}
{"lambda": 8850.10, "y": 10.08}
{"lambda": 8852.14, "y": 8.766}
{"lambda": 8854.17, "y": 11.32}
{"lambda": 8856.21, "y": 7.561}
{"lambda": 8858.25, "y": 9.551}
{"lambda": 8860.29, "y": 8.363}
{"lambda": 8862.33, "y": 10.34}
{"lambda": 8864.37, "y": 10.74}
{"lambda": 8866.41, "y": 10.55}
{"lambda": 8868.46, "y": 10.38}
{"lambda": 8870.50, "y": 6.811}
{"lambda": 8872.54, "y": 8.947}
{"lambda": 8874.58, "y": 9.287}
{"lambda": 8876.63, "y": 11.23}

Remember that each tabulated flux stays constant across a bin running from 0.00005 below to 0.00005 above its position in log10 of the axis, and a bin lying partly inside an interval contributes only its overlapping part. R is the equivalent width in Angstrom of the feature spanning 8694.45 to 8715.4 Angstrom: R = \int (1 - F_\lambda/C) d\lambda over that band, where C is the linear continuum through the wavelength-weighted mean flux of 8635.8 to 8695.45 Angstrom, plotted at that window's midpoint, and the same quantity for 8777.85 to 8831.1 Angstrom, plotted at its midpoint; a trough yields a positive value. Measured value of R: 0.97 Angstrom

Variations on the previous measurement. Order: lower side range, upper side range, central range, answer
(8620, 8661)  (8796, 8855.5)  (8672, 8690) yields 1.3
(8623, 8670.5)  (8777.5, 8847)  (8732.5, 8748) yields 1.3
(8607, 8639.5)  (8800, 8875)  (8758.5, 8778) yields 0.3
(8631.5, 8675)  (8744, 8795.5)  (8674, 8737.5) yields 2.8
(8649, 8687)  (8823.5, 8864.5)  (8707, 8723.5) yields 1.1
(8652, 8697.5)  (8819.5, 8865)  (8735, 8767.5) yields 2.0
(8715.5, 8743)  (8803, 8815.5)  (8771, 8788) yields -1.6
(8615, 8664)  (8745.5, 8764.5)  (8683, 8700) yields 0.5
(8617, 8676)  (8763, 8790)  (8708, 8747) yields 2.7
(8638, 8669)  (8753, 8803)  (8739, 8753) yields 0.6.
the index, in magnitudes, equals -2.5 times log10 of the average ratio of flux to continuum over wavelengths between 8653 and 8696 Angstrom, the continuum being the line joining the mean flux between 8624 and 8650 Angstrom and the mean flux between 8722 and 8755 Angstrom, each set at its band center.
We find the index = 0.04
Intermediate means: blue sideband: 10.7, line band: 9.99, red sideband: 9.83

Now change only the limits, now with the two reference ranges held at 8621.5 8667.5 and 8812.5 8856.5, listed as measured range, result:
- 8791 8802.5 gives 0.00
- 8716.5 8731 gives 0.08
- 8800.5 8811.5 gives 0.07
